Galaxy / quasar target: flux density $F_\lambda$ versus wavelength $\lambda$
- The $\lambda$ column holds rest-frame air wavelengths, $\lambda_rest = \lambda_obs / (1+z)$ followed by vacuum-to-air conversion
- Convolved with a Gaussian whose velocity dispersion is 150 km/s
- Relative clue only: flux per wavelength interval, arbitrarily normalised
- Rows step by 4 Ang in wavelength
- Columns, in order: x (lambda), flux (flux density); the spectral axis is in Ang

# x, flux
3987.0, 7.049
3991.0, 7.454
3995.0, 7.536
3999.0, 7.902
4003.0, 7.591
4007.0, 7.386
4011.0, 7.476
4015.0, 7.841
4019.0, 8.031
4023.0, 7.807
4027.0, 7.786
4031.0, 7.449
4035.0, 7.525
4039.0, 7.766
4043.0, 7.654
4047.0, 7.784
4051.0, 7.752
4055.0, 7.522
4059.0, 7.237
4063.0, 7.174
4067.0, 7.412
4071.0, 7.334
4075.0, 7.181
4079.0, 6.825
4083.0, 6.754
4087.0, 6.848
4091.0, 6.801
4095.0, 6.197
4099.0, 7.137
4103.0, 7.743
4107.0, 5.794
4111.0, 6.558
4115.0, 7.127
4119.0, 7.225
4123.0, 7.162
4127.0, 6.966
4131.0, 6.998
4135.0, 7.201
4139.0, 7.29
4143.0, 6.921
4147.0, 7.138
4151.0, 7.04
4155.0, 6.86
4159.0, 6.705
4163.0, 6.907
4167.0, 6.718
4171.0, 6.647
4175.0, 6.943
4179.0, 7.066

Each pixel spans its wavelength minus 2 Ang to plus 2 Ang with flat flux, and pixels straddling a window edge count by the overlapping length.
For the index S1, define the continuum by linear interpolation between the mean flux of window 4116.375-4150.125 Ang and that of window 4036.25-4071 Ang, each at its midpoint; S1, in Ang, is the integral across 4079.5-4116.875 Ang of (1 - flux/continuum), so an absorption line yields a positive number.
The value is 2.7 Ang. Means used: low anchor 7.53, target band 6.77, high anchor 7.11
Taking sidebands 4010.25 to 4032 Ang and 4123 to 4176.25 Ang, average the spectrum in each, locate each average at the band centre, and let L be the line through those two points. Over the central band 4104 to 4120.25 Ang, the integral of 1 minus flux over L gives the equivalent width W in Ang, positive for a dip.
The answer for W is 1.1 Ang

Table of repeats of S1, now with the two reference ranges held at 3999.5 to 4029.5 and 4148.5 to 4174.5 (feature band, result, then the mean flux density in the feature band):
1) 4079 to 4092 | 0.85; 6.8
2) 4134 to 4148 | -0.37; 7.13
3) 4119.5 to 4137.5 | -0.19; 7.1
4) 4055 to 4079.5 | 0.49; 7.24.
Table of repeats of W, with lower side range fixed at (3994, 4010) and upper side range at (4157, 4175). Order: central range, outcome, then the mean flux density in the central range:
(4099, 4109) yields 0.3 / 6.84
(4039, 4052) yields -0.6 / 7.73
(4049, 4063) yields -0.3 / 7.46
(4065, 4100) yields 1.2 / 6.94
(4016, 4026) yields -0.5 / 7.9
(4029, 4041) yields -0.2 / 7.58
